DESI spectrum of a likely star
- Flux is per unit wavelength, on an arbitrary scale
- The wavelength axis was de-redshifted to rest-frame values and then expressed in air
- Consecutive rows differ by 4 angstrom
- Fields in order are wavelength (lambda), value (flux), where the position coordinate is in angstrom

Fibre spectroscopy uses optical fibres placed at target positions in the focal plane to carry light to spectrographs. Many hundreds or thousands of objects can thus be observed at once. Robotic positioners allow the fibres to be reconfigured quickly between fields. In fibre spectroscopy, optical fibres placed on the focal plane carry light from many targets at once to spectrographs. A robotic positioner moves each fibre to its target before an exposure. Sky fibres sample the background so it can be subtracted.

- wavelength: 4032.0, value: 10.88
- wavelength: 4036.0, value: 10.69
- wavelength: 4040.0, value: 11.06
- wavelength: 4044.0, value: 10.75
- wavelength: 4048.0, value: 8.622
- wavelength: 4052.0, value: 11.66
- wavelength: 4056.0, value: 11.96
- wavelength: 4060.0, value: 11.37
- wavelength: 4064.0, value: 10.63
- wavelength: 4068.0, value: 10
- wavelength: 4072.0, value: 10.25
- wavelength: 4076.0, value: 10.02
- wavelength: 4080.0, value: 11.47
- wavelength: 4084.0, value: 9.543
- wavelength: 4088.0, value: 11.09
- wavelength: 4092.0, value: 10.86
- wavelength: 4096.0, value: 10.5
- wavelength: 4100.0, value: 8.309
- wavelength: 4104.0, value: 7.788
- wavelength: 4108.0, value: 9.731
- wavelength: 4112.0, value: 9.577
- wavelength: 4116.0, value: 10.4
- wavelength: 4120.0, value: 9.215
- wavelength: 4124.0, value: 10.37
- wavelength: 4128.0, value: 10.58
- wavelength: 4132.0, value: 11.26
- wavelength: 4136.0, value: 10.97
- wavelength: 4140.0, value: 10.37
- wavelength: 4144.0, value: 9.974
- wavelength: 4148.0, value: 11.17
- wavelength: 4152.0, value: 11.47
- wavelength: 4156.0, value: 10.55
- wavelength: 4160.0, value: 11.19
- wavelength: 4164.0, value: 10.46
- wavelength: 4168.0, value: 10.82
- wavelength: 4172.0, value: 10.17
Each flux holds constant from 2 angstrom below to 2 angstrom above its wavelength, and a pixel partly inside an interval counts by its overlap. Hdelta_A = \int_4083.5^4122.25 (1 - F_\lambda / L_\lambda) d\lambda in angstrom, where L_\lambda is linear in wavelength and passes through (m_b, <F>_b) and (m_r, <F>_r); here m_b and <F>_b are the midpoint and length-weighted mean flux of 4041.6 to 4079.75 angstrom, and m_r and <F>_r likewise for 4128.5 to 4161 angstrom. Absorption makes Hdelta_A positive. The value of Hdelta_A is 3.7 angstrom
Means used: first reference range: 10.6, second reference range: 10.8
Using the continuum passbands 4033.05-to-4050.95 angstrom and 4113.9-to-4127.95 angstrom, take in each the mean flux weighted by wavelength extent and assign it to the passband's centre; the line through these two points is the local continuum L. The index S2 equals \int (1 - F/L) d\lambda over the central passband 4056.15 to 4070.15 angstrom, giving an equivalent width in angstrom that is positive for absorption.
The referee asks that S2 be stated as -0.7 angstrom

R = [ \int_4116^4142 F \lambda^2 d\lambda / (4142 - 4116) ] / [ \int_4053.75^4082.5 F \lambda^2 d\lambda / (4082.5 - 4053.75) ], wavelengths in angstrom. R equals 1.00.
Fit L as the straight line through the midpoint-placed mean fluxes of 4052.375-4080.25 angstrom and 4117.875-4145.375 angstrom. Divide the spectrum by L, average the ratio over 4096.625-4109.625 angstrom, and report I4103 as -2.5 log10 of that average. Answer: 0.20 mag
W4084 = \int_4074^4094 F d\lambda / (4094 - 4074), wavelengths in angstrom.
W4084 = 10.6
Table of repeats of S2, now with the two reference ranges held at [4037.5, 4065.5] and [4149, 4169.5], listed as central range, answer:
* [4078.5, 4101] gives 1.1 angstrom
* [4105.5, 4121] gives 1.7 angstrom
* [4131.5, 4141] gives 0.0 angstrom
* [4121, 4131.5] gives 0.4 angstrom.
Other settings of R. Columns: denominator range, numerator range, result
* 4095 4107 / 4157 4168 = 1.26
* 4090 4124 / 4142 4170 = 1.15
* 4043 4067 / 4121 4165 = 1.04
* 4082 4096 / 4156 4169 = 1.06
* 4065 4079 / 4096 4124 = 0.93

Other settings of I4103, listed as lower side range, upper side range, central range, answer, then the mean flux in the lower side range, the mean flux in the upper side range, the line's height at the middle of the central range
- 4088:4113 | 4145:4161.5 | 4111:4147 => 0.002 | 9.59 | 11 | 10.4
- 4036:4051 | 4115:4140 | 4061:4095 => -0.014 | 10.3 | 10.5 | 10.4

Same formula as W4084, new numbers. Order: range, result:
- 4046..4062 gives 10.9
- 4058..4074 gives 10.6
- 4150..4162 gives 11.1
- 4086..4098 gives 10.8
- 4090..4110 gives 9.44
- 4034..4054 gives 10.6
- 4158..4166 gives 10.8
